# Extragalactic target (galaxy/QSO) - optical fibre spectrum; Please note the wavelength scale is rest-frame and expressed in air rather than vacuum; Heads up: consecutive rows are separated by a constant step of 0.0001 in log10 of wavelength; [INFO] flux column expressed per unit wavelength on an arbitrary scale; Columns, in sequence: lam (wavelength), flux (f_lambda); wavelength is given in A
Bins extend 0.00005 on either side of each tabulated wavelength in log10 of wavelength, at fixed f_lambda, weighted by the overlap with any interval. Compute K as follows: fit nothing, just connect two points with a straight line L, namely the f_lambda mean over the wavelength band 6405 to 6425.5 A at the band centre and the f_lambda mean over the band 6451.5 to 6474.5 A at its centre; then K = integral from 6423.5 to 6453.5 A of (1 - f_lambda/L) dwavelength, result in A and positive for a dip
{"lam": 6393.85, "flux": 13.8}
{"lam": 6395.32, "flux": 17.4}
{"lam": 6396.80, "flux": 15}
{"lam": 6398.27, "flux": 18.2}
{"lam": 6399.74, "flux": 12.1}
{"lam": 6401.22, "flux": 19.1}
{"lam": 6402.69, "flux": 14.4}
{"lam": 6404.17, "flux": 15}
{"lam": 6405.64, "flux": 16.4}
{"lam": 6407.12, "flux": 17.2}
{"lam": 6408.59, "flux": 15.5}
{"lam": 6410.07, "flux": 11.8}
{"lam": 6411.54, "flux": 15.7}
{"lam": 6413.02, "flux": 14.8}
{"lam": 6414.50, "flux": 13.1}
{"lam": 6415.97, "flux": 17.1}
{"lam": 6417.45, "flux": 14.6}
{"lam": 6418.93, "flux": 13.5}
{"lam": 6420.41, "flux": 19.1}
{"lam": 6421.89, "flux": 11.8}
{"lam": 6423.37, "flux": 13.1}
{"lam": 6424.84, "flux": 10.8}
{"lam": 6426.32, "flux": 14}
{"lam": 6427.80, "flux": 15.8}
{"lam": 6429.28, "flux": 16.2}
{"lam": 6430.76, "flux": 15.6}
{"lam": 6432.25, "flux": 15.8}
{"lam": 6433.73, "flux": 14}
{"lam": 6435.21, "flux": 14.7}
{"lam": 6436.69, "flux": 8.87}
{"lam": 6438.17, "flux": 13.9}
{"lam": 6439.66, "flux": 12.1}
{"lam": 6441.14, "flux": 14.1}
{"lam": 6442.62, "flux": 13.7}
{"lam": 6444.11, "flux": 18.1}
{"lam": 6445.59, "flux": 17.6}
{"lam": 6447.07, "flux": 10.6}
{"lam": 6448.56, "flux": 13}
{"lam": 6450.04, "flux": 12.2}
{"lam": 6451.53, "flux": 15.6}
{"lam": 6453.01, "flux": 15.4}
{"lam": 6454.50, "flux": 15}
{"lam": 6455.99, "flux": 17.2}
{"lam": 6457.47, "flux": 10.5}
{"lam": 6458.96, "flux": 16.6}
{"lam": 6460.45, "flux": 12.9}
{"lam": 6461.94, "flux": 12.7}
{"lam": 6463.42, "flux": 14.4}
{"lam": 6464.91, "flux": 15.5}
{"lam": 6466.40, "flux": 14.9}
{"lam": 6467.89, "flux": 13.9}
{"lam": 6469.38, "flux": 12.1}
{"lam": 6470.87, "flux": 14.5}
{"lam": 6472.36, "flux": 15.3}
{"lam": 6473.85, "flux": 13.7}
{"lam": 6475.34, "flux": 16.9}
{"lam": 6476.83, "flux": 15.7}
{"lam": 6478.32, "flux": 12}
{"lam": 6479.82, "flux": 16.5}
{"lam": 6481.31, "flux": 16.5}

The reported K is 0.86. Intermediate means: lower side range 14.6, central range 14.1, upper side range 14.4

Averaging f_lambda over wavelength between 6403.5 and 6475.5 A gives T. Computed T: 14.4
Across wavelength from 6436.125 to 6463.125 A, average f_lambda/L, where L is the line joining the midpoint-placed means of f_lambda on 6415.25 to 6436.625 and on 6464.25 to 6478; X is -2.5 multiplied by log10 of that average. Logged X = 0.05 mag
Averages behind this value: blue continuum 14.5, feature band 13.9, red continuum 14.6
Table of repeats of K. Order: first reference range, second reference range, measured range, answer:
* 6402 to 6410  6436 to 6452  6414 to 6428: 0.4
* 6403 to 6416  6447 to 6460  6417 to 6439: 0.9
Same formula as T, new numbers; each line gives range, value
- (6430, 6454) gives 14.1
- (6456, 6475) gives 14.1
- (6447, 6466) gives 14.1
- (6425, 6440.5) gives 14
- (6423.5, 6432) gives 14.5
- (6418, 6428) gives 13.9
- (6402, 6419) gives 15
